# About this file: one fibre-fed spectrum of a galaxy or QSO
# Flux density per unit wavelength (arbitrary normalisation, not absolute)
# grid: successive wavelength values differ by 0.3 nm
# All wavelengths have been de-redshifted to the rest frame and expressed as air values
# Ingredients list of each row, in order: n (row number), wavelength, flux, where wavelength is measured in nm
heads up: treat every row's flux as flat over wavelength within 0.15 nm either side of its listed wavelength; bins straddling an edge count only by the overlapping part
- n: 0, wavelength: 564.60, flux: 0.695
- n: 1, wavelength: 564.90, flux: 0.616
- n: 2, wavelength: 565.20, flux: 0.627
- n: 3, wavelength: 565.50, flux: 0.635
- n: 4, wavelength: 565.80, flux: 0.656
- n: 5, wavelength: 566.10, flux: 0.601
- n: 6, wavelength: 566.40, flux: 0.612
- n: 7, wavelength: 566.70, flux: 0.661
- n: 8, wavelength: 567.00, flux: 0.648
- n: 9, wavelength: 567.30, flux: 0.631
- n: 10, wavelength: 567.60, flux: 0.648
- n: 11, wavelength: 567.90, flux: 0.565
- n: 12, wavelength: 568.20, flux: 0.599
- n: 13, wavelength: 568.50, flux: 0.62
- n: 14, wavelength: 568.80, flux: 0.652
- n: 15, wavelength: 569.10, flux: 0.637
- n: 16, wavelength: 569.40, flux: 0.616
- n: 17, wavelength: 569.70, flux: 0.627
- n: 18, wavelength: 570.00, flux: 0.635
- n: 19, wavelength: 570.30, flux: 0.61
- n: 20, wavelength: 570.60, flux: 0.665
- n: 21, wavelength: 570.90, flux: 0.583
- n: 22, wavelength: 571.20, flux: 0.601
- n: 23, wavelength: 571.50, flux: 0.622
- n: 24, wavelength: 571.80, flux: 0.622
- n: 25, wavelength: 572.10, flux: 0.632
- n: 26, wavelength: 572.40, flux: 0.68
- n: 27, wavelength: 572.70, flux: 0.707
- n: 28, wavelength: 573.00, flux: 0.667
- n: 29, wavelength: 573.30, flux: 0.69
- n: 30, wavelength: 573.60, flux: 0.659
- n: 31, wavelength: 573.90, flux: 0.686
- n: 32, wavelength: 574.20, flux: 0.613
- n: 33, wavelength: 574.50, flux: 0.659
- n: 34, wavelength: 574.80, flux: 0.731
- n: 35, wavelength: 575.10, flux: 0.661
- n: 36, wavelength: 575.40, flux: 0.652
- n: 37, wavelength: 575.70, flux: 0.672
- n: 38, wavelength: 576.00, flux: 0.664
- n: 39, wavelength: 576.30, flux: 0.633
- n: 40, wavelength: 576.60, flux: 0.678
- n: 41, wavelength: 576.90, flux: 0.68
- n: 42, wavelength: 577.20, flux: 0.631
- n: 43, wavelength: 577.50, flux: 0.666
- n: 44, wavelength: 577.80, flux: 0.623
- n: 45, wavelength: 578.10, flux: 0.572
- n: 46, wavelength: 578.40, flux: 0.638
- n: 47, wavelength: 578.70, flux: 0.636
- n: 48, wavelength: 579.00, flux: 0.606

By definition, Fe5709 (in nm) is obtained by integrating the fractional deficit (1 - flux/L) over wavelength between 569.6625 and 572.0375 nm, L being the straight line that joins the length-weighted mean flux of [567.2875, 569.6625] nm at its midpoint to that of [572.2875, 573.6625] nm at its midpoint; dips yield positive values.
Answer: 0.12 nm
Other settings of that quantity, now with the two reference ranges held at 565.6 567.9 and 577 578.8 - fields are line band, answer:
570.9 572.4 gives 0.02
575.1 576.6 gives -0.07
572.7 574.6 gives -0.11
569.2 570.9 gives 0.01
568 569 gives 0.02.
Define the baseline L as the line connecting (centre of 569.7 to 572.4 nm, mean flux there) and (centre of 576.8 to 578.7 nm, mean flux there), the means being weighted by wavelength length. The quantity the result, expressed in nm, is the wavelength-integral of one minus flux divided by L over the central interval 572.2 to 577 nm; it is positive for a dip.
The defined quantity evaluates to -0.31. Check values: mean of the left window 0.625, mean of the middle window 0.67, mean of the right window 0.634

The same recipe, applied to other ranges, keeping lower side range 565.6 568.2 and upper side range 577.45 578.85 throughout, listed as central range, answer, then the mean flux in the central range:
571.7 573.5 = -0.12 nm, 0.667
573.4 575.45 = -0.14 nm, 0.667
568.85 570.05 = -0.01 nm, 0.63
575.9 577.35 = -0.08 nm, 0.657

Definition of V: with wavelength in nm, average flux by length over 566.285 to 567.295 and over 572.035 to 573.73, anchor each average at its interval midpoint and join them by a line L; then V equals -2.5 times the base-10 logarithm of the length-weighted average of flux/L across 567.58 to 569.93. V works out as 0.05 mag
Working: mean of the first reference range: 0.64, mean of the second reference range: 0.675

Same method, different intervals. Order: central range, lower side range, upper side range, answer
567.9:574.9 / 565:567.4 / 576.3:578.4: -0.01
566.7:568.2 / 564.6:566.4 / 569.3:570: 0.01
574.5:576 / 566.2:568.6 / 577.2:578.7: -0.08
